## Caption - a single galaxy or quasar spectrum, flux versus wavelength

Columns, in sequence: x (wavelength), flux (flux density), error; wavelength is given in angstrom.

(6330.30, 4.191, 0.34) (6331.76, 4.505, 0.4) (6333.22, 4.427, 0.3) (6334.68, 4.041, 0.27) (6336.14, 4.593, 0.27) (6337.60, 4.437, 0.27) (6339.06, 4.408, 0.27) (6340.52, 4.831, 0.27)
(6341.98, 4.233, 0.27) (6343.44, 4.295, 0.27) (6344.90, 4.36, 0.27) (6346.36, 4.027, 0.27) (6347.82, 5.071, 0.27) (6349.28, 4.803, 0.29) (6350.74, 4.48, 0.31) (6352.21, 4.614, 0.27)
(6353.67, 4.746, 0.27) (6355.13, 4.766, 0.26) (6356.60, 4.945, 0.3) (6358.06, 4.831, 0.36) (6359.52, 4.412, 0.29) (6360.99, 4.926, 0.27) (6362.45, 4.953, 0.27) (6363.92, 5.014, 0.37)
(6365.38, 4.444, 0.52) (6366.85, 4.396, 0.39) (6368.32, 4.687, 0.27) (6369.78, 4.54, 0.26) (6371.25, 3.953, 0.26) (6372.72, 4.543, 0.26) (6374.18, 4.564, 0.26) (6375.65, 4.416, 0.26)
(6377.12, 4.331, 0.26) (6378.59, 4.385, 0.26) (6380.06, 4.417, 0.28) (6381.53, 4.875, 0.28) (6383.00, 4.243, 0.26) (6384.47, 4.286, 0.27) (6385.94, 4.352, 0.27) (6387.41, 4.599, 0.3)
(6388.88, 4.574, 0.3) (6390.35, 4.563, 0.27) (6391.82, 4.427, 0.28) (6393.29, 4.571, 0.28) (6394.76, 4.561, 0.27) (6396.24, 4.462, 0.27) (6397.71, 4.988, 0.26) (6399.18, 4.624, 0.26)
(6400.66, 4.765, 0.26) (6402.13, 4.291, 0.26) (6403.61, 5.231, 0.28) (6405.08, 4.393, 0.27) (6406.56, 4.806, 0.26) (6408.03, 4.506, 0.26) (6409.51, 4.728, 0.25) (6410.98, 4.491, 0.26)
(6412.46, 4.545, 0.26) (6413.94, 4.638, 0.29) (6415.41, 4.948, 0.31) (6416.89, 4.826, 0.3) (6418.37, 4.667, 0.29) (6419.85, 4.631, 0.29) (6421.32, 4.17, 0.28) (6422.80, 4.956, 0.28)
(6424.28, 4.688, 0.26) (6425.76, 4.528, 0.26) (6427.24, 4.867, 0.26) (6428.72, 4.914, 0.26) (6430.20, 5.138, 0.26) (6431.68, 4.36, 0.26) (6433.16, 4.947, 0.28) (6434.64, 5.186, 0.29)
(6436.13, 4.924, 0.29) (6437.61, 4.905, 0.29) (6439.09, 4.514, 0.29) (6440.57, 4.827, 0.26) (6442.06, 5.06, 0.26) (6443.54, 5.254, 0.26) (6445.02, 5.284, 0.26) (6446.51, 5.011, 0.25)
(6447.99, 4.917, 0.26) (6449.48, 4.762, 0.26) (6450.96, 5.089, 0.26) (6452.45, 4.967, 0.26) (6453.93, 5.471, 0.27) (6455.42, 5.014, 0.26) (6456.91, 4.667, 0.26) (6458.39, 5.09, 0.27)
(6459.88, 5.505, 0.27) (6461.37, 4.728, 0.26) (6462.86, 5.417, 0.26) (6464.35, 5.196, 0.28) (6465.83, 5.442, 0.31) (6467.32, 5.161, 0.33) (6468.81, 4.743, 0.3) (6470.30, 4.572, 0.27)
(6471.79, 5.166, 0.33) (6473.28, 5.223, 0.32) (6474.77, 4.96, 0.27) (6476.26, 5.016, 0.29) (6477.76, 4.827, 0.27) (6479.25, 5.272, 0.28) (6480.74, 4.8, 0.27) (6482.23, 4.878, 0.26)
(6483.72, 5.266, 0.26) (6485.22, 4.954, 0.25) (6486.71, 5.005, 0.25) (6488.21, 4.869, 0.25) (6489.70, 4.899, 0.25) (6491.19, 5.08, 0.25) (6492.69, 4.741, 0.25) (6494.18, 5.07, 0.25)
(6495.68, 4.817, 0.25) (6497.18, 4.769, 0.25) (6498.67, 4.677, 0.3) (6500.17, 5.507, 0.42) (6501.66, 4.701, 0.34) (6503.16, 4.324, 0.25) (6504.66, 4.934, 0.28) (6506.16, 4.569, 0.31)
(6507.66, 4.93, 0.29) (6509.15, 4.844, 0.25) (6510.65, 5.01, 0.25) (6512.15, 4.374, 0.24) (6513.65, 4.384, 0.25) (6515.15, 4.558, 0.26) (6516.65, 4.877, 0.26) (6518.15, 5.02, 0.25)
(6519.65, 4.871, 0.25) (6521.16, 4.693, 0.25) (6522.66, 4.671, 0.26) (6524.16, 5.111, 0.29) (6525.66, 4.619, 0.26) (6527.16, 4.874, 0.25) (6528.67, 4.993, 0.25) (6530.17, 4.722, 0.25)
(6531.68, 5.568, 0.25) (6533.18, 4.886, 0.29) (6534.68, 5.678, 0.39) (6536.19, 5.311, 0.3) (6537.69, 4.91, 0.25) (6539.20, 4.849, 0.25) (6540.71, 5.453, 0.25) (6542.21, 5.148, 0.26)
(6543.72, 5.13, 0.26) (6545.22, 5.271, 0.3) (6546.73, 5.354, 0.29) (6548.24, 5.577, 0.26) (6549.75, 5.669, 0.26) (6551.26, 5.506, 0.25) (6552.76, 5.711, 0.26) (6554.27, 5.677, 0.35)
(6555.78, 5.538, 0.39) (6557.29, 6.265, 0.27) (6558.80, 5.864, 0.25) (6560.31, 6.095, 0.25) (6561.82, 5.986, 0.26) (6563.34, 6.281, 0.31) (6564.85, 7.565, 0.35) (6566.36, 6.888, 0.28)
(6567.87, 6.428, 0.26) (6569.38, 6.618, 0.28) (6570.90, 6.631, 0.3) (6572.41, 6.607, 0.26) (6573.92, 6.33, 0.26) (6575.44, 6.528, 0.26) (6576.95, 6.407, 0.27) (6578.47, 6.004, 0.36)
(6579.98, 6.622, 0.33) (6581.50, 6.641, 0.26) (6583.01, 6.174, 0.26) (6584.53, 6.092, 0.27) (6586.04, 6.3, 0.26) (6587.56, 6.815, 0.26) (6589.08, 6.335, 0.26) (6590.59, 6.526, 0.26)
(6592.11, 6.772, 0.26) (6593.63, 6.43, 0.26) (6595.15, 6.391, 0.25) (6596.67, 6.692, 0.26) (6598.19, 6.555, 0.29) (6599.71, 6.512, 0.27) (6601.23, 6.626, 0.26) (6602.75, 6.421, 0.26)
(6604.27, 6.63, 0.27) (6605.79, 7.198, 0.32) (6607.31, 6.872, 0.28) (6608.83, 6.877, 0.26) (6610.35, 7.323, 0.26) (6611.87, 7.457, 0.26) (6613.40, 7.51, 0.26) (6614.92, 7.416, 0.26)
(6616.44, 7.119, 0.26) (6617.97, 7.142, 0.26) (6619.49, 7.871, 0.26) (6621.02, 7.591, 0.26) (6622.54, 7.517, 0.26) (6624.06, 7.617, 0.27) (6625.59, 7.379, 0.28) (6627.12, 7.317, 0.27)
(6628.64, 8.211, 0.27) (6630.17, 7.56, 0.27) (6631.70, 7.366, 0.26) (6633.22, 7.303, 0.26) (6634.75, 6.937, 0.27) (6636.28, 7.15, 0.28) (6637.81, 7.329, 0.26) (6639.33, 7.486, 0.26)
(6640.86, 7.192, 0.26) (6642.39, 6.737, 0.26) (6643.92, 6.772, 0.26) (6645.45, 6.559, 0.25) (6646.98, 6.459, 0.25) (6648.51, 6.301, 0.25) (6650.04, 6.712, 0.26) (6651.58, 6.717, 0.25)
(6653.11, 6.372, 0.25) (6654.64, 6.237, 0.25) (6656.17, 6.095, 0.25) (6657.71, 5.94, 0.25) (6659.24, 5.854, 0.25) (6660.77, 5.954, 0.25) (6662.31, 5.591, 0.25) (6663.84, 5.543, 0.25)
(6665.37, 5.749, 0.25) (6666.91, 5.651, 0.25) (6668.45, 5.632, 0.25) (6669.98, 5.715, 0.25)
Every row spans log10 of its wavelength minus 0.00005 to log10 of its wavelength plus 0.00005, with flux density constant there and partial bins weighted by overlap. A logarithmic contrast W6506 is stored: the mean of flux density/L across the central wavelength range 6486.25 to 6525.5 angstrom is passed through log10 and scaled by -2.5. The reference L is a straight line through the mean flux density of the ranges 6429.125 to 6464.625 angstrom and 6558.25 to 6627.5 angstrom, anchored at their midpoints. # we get 0.19 mag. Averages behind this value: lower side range 5.01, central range 4.82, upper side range 6.76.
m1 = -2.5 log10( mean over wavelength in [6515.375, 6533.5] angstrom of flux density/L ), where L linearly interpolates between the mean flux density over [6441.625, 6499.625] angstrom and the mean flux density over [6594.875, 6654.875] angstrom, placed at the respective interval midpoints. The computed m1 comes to 0.17 mag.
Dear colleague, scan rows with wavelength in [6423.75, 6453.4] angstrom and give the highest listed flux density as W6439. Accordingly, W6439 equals 5.284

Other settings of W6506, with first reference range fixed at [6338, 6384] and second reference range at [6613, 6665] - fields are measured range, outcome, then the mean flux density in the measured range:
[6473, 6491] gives 0.12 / 4.99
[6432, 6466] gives 0.06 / 5.04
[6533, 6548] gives 0.16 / 5.22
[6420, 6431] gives 0.08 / 4.75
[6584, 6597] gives 0.00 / 6.48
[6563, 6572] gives -0.08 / 6.75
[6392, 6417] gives 0.06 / 4.66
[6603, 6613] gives -0.06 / 7.04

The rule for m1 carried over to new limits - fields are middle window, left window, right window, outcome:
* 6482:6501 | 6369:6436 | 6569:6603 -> 0.11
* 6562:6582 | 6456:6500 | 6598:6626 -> -0.01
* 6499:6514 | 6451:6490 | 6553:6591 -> 0.16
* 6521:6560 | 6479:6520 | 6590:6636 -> 0.08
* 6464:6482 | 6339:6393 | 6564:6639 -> 0.12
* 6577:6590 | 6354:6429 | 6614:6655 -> 0.04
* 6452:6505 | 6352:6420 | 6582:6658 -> 0.11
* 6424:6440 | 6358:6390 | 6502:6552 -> -0.03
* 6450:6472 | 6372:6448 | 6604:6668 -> 0.02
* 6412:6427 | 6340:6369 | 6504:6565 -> 0.04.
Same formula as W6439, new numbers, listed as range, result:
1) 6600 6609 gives 7.198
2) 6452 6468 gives 5.505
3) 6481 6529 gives 5.507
